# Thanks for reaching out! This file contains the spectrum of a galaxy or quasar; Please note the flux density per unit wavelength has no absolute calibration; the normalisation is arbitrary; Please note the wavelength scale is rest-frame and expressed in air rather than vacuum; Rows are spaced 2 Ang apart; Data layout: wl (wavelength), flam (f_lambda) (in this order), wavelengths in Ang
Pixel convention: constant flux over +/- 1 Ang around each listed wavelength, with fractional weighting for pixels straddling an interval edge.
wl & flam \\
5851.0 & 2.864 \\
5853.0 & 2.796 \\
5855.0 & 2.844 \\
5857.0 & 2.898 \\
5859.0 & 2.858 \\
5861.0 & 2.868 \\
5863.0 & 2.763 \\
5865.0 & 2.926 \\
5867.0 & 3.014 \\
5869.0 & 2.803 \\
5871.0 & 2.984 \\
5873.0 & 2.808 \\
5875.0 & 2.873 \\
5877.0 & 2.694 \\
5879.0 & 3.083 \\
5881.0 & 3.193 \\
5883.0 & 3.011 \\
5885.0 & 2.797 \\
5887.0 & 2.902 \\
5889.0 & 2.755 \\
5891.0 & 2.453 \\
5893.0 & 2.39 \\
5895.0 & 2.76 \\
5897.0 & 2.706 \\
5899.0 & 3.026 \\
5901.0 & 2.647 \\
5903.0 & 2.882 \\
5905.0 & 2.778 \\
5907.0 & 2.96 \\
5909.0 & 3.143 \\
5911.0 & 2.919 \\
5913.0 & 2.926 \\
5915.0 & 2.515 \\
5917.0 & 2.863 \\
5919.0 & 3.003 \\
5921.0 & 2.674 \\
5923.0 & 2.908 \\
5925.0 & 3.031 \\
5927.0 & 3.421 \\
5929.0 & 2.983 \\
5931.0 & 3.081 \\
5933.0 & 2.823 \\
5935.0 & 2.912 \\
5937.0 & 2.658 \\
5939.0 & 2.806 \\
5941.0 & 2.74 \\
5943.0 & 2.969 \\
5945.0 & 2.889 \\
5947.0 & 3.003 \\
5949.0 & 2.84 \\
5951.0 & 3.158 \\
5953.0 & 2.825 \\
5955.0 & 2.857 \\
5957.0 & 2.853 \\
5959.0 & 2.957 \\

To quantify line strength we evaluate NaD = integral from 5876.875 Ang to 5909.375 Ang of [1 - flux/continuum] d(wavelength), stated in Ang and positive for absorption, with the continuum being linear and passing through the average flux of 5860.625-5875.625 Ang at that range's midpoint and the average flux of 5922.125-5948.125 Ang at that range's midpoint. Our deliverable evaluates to 0.8 Ang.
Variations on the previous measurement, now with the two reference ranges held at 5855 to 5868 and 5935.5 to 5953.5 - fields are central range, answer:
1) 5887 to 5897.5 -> 0.9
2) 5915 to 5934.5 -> -0.5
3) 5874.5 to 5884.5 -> -0.3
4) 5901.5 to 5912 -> -0.2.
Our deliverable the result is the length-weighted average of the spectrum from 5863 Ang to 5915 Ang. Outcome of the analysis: 2.85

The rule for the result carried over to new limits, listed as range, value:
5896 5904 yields 2.82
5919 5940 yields 2.93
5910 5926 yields 2.85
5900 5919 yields 2.86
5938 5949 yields 2.88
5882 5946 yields 2.85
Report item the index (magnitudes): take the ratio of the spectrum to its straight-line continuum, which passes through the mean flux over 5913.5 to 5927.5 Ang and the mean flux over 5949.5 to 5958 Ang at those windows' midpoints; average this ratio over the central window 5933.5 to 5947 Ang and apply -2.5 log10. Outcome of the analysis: 0.03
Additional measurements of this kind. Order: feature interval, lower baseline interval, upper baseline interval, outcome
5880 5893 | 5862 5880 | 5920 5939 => 0.03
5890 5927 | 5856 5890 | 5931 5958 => 0.02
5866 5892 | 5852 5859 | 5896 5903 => -0.02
